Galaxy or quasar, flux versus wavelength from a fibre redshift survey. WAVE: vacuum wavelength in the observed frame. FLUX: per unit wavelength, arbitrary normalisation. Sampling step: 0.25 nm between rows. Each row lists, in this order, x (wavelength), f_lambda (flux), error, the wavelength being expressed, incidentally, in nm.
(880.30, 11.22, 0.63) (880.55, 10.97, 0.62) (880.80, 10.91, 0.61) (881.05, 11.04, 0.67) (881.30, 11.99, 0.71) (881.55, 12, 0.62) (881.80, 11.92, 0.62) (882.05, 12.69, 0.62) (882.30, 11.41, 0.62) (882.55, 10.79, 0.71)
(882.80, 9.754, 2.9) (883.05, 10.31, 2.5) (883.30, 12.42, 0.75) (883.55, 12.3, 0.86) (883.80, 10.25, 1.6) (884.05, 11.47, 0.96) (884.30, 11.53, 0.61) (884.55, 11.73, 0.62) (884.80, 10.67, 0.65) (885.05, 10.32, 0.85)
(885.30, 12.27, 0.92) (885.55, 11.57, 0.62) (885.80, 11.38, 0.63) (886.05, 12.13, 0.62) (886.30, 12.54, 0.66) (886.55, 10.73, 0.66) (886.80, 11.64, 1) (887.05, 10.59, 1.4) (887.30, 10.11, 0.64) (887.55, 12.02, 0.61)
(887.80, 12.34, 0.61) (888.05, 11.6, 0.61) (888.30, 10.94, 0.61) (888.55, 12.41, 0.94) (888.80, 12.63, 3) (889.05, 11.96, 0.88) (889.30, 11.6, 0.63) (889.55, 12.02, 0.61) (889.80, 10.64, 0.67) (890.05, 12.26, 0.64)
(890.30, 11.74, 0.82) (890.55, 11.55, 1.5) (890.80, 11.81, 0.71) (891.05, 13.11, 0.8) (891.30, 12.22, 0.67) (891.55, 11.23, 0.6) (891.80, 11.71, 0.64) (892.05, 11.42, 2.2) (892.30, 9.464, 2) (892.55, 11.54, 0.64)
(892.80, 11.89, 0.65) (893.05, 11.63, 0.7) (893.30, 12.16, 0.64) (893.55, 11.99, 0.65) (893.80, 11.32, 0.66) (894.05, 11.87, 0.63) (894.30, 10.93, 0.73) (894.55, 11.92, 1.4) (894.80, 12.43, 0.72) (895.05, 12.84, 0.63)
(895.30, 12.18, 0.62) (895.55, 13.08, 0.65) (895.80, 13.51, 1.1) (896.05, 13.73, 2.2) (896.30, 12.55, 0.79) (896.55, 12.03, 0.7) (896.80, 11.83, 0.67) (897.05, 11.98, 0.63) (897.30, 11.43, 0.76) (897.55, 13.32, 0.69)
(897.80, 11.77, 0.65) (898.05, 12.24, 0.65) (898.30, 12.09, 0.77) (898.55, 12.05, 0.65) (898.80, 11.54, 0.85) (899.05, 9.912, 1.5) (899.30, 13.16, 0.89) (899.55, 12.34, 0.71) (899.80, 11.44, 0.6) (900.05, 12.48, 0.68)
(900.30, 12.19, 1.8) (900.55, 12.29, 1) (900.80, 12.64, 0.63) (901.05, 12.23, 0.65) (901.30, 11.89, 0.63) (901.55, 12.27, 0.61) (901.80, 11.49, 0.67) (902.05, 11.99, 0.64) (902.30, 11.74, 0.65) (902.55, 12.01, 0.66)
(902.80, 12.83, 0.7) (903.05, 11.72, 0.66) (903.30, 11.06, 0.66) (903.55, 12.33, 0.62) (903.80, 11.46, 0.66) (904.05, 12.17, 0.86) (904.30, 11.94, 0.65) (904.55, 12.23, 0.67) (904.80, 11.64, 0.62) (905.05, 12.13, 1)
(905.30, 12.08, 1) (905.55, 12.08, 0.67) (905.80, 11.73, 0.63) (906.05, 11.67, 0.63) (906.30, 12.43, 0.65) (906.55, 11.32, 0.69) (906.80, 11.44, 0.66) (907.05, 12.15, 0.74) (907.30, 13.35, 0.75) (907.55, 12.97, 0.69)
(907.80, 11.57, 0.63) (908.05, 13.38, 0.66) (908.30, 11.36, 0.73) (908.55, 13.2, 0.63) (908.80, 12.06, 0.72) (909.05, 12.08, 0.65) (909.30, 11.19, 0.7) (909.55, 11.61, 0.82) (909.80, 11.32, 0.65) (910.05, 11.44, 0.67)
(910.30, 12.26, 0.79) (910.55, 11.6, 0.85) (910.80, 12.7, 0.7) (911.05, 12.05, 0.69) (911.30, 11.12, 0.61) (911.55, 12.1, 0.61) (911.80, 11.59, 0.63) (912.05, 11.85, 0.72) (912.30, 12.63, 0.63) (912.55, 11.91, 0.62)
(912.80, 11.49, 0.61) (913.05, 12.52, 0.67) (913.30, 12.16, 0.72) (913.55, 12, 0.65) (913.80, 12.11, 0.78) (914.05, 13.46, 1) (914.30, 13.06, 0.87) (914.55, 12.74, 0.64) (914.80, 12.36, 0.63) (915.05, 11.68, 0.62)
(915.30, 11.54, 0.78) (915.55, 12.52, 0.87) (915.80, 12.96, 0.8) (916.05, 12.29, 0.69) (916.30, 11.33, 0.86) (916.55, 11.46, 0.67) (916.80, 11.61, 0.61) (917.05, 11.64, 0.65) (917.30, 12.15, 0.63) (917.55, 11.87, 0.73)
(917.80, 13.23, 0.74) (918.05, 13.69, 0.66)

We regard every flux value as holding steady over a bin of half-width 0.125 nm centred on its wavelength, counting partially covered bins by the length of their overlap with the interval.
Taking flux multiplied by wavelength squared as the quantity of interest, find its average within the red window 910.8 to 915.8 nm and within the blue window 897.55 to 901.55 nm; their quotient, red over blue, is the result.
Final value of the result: 1.0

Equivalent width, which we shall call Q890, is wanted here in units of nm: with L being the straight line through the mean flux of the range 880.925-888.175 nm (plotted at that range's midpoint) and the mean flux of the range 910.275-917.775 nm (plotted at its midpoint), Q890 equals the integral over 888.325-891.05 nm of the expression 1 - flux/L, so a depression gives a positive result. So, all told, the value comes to -0.08 nm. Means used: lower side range 11.4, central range 11.9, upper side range 12.1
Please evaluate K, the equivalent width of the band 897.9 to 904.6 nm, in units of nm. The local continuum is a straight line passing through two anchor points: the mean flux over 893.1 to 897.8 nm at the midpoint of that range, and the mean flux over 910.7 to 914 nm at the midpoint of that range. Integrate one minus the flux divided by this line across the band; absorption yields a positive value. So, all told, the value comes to 0.11 nm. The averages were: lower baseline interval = 12.3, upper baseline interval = 12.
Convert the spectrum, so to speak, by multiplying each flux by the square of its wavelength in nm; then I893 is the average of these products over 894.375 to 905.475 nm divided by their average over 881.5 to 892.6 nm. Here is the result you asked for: 1.1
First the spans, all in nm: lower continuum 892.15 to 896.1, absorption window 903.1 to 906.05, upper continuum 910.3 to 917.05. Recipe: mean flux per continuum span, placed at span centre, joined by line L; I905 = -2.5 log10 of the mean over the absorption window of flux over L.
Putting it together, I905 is 0.02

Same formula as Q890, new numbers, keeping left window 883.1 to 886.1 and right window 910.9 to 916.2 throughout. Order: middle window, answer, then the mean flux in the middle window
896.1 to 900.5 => -0.09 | 12.1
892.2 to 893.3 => 0.04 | 11.3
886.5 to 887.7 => 0.05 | 11.1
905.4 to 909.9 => 0.00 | 12.1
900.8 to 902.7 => -0.02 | 12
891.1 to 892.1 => -0.01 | 11.8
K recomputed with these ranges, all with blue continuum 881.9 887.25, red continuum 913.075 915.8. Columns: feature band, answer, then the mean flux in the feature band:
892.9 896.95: -0.186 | 12.2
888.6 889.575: -0.049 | 12.1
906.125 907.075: 0.026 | 11.8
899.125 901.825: -0.068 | 12.2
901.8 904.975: 0.025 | 11.9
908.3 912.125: 0.120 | 11.9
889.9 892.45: -0.015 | 11.6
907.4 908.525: -0.023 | 12.4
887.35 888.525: -0.023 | 11.7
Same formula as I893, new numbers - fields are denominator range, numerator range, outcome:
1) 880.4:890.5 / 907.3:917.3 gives 1.12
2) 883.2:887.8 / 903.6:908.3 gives 1.10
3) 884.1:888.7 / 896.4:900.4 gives 1.07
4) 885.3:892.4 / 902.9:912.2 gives 1.07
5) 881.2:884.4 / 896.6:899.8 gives 1.08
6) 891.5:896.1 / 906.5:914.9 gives 1.06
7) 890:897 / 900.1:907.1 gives 1.02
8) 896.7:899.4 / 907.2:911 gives 1.04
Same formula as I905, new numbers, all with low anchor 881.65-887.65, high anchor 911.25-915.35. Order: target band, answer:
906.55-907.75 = -0.028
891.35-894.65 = 0.010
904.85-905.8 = -0.007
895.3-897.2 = -0.084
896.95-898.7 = -0.036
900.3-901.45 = -0.040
